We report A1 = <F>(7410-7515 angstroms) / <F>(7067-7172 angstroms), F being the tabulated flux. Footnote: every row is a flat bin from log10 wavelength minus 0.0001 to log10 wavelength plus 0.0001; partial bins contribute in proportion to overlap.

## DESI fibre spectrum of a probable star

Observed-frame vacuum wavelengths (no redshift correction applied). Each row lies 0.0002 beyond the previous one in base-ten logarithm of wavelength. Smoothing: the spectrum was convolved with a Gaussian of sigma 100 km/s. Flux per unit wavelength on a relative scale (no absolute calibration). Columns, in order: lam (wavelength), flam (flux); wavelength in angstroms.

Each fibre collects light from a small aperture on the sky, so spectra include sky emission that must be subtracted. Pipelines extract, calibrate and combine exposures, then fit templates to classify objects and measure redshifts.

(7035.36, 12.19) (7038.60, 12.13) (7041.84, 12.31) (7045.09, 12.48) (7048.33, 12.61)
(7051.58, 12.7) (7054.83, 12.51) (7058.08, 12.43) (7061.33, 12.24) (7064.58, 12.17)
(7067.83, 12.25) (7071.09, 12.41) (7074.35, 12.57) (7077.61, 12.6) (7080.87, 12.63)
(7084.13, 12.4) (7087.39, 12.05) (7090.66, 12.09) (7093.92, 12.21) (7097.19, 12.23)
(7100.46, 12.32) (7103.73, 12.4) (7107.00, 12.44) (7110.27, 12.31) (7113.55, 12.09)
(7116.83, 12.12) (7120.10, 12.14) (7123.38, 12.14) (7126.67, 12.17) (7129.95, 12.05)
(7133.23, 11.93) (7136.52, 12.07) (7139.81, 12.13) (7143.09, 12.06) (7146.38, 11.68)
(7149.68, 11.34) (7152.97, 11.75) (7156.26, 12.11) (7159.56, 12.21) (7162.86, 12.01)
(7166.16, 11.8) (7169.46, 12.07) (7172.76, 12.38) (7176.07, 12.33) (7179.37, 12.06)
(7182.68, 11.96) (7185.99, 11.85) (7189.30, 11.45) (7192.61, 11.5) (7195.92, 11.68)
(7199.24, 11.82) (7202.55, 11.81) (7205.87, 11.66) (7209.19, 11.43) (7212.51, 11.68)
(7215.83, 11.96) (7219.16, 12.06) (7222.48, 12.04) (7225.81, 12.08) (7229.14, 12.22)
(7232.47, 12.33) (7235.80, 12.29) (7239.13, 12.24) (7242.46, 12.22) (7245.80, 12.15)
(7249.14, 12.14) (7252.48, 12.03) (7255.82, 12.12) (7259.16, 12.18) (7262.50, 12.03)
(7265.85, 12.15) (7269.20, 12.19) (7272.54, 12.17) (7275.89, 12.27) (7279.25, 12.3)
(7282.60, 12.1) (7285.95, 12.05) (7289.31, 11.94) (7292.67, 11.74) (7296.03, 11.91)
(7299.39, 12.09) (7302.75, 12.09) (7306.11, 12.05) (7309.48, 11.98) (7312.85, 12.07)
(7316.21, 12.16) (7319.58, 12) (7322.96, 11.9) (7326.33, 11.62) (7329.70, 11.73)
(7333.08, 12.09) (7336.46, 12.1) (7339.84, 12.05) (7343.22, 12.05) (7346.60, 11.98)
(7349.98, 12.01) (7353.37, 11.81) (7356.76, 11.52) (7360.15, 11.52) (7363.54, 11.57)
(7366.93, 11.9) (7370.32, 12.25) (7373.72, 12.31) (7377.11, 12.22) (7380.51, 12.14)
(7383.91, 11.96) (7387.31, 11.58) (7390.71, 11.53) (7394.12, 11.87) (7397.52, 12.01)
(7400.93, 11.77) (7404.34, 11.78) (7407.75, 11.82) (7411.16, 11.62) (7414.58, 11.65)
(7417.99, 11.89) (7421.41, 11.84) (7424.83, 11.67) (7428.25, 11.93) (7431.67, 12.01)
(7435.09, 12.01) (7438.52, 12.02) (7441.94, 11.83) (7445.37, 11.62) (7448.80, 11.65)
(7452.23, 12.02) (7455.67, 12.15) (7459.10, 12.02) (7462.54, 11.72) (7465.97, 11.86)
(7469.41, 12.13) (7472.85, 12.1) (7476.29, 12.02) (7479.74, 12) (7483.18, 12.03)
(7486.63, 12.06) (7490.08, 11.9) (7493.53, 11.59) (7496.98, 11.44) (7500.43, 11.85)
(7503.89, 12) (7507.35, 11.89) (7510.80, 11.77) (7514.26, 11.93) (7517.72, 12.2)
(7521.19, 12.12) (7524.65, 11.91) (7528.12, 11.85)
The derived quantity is 0.98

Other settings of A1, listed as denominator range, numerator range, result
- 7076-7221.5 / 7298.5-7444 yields 0.99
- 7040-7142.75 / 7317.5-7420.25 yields 0.97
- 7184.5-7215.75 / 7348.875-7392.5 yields 1.02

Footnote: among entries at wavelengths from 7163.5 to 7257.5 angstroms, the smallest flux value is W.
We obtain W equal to 11.43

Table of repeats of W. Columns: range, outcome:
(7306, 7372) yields 11.52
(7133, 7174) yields 11.34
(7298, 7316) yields 11.98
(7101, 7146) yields 11.93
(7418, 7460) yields 11.62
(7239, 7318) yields 11.74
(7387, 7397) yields 11.53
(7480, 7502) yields 11.44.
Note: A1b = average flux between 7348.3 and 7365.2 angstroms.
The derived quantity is 11.7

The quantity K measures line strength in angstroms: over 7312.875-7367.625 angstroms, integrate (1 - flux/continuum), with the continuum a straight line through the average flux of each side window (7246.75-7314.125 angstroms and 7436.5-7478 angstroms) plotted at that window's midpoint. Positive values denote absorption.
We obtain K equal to 0.7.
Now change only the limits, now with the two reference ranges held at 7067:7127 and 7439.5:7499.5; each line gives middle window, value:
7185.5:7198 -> 0.6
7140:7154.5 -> 0.6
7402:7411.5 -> 0.2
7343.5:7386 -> 0.3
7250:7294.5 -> 0.0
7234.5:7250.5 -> -0.1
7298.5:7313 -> 0.0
